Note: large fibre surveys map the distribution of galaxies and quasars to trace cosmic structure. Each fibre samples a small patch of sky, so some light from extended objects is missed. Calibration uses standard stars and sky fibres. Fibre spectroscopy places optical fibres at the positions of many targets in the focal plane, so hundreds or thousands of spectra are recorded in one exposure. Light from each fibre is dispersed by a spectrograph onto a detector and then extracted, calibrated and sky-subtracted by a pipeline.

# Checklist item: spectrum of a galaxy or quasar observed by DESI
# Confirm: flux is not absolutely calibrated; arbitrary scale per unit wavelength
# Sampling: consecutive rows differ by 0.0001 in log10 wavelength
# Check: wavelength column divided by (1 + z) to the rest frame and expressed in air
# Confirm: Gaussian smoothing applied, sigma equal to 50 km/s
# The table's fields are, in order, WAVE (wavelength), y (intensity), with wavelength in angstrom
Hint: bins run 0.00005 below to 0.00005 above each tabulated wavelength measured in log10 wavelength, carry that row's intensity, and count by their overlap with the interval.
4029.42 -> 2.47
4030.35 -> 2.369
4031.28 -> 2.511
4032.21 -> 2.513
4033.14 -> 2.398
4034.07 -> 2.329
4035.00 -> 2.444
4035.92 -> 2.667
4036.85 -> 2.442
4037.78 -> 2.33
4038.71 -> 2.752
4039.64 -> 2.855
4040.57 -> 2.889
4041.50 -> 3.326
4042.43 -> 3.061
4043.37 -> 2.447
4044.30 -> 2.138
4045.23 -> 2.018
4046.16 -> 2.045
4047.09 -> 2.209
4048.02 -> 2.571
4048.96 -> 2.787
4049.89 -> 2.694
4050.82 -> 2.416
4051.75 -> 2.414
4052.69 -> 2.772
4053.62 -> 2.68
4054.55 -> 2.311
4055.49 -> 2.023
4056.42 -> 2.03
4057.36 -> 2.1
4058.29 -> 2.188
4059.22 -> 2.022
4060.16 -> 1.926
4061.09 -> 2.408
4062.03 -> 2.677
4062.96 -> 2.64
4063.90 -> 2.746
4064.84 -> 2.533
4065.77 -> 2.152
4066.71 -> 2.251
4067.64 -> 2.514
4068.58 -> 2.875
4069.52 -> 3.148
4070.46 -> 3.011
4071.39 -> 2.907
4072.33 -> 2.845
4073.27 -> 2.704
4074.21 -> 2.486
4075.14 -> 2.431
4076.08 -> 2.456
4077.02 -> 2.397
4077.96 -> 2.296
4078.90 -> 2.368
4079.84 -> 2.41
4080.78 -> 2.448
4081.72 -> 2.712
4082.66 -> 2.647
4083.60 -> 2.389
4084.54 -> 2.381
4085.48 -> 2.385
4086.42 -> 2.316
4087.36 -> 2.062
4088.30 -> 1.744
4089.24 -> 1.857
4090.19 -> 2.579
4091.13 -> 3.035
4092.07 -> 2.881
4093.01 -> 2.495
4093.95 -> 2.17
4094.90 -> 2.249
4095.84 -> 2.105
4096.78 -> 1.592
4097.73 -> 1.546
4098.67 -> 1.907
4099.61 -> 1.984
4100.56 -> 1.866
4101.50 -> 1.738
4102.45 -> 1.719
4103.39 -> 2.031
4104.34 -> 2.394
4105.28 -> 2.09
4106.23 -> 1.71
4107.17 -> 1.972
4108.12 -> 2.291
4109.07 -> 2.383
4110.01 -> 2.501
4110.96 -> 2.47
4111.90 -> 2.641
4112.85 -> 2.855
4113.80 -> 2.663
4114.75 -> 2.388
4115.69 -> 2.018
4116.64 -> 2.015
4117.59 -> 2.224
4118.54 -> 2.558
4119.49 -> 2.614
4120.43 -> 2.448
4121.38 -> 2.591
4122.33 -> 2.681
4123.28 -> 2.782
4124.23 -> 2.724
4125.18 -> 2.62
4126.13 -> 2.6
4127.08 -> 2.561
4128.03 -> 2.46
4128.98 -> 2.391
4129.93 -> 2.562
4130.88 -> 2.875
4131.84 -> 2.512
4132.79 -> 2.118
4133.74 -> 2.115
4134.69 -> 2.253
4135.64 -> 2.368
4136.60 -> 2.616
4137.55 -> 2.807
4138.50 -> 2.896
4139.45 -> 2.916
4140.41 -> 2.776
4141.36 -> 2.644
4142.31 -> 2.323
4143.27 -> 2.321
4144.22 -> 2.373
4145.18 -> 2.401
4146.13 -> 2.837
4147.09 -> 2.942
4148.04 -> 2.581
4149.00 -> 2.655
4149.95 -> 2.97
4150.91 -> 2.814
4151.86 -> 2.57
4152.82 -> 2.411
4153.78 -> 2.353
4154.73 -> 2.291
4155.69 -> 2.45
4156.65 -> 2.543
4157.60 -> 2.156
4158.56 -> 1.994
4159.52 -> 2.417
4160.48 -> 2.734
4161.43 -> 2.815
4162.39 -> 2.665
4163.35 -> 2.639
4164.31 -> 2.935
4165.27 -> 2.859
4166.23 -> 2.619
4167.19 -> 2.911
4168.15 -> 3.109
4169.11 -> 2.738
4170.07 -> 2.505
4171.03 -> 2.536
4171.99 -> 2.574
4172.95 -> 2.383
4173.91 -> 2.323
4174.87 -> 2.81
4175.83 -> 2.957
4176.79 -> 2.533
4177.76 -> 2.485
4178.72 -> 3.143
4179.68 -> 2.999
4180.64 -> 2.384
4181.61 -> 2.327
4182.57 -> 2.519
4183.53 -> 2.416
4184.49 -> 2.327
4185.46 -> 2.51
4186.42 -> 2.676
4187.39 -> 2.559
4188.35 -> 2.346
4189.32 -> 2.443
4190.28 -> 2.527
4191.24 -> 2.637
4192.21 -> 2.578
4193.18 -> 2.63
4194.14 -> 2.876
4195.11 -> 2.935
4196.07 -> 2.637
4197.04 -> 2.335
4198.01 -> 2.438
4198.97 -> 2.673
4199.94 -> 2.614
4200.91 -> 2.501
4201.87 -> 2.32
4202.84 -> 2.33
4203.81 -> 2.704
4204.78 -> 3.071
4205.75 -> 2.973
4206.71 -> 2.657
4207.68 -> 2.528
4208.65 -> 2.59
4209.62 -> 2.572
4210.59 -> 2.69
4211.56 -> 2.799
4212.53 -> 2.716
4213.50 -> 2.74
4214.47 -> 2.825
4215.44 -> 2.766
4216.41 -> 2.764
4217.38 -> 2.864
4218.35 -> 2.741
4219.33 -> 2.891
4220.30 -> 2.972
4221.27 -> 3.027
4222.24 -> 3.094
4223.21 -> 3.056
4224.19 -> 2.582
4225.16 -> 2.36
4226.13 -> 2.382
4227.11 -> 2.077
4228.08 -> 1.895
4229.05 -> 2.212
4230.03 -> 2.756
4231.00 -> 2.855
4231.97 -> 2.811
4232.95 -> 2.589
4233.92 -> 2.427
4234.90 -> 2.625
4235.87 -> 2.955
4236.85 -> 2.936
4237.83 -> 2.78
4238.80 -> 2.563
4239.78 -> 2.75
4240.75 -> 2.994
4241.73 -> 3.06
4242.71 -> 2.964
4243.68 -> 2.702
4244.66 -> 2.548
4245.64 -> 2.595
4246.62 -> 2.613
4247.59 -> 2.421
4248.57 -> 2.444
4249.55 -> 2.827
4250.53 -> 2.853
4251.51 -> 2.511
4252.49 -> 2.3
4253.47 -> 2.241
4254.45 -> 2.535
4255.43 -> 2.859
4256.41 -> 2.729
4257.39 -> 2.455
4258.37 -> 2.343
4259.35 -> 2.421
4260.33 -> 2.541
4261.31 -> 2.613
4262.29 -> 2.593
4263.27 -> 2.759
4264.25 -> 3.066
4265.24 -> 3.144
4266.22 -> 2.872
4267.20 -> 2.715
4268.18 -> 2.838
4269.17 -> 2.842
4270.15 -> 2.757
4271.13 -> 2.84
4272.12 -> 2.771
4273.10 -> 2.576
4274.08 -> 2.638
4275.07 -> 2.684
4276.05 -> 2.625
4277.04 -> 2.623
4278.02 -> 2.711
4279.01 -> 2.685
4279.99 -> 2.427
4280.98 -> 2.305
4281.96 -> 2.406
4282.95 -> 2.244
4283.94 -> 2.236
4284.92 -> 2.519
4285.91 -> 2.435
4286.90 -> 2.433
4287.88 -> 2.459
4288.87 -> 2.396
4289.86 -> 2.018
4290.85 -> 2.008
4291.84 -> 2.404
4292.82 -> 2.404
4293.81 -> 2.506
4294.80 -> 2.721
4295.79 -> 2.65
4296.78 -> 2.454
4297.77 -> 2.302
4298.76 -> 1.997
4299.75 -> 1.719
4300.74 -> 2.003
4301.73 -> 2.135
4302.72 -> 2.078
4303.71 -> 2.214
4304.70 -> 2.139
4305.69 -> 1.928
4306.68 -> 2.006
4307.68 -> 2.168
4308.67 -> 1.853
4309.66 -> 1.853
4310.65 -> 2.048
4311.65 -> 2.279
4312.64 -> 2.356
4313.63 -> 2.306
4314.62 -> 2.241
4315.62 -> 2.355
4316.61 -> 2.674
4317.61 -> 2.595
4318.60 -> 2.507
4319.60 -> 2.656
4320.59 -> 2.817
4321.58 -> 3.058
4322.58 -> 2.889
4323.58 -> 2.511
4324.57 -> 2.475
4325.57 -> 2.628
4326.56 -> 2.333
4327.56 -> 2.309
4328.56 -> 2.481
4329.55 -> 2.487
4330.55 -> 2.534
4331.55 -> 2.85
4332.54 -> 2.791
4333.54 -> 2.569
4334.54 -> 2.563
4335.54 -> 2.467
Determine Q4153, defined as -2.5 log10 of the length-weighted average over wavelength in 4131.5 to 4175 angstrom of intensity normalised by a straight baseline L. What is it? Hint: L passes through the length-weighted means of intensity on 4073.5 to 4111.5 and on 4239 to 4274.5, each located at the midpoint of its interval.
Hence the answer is -0.07 mag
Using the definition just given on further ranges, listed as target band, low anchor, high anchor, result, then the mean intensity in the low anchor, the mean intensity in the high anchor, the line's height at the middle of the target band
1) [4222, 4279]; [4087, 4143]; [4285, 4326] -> -0.14 mag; 2.36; 2.33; 2.34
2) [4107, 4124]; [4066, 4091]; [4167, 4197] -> 0.03 mag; 2.49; 2.62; 2.53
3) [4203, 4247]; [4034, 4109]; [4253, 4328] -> -0.12 mag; 2.38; 2.46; 2.44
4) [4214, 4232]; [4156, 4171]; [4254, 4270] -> 0.00 mag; 2.64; 2.71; 2.68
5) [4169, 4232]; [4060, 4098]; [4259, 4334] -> -0.07 mag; 2.44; 2.47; 2.46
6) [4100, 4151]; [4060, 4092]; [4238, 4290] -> 0.03 mag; 2.5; 2.62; 2.53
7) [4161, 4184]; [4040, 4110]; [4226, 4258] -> -0.07 mag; 2.37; 2.62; 2.51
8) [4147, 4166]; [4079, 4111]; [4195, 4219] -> -0.05 mag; 2.21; 2.67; 2.46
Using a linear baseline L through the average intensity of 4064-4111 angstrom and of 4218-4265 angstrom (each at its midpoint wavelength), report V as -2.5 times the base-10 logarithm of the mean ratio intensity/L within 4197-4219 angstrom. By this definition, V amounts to -0.04 mag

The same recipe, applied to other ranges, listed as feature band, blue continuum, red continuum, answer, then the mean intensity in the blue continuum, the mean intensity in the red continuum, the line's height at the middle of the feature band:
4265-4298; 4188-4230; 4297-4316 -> -0.14 mag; 2.64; 2.11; 2.24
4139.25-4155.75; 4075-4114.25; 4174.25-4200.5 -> -0.06 mag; 2.26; 2.6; 2.46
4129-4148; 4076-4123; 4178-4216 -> -0.06 mag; 2.29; 2.62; 2.42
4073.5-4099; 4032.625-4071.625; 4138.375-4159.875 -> 0.09 mag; 2.5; 2.54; 2.52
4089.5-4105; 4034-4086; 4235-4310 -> 0.17 mag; 2.5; 2.51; 2.5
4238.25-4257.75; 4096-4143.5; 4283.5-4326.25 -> -0.13 mag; 2.36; 2.34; 2.34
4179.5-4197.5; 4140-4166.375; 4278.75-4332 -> -0.01 mag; 2.57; 2.36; 2.52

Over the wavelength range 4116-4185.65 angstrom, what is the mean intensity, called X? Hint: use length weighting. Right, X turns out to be 2.57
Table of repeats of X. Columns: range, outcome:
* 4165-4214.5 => 2.63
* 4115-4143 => 2.52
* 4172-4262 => 2.63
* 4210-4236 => 2.68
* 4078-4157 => 2.4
